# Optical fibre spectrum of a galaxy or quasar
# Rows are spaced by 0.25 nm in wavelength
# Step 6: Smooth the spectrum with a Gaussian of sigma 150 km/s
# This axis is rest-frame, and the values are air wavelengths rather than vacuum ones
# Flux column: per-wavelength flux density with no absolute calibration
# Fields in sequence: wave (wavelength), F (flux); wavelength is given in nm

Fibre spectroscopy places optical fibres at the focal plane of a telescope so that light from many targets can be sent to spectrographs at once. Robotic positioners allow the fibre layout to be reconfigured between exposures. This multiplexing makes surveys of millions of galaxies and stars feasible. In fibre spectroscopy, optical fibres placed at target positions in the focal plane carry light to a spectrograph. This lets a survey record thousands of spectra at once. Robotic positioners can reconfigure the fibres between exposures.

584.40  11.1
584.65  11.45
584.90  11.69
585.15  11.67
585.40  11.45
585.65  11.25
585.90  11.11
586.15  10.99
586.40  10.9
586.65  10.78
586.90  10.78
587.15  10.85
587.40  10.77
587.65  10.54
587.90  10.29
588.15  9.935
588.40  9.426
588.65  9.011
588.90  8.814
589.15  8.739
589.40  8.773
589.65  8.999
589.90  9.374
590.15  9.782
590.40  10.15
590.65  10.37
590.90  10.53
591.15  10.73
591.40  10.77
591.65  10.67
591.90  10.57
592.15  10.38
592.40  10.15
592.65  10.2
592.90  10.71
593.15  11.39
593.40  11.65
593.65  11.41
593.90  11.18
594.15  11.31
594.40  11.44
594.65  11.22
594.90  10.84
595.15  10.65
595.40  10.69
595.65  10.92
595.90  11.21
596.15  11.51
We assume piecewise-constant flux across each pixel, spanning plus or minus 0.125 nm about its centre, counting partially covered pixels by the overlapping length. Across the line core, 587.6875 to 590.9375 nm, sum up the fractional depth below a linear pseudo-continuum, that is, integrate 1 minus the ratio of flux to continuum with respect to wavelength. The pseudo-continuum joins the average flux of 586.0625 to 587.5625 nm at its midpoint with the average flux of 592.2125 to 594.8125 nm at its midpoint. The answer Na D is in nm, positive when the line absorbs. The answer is 0.40 nm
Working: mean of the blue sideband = 10.8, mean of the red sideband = 11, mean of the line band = 9.55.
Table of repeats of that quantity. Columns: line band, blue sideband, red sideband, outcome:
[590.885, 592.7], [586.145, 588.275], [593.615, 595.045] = 0.081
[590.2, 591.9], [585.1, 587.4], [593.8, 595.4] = 0.086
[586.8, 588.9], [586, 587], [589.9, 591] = 0.100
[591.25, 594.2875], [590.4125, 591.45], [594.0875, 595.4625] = -0.026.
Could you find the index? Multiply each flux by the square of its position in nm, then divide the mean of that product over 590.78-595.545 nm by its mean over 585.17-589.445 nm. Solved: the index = 1.1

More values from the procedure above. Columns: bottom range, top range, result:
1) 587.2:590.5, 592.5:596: 1.17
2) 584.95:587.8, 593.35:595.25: 1.04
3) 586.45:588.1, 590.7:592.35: 1.01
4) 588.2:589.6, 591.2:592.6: 1.18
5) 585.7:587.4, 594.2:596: 1.04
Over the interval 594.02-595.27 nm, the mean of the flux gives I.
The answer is 11.1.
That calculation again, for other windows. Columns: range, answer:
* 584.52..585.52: 11.6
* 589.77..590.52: 9.76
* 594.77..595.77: 10.8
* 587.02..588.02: 10.6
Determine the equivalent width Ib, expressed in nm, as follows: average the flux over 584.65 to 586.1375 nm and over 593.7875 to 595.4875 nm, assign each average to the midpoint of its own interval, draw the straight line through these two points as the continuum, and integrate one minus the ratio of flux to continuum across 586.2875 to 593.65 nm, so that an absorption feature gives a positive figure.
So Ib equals 0.66 nm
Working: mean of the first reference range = 11.4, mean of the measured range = 10.2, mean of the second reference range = 11.1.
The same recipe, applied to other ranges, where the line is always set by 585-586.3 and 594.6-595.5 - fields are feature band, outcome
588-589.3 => 0.227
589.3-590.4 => 0.172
